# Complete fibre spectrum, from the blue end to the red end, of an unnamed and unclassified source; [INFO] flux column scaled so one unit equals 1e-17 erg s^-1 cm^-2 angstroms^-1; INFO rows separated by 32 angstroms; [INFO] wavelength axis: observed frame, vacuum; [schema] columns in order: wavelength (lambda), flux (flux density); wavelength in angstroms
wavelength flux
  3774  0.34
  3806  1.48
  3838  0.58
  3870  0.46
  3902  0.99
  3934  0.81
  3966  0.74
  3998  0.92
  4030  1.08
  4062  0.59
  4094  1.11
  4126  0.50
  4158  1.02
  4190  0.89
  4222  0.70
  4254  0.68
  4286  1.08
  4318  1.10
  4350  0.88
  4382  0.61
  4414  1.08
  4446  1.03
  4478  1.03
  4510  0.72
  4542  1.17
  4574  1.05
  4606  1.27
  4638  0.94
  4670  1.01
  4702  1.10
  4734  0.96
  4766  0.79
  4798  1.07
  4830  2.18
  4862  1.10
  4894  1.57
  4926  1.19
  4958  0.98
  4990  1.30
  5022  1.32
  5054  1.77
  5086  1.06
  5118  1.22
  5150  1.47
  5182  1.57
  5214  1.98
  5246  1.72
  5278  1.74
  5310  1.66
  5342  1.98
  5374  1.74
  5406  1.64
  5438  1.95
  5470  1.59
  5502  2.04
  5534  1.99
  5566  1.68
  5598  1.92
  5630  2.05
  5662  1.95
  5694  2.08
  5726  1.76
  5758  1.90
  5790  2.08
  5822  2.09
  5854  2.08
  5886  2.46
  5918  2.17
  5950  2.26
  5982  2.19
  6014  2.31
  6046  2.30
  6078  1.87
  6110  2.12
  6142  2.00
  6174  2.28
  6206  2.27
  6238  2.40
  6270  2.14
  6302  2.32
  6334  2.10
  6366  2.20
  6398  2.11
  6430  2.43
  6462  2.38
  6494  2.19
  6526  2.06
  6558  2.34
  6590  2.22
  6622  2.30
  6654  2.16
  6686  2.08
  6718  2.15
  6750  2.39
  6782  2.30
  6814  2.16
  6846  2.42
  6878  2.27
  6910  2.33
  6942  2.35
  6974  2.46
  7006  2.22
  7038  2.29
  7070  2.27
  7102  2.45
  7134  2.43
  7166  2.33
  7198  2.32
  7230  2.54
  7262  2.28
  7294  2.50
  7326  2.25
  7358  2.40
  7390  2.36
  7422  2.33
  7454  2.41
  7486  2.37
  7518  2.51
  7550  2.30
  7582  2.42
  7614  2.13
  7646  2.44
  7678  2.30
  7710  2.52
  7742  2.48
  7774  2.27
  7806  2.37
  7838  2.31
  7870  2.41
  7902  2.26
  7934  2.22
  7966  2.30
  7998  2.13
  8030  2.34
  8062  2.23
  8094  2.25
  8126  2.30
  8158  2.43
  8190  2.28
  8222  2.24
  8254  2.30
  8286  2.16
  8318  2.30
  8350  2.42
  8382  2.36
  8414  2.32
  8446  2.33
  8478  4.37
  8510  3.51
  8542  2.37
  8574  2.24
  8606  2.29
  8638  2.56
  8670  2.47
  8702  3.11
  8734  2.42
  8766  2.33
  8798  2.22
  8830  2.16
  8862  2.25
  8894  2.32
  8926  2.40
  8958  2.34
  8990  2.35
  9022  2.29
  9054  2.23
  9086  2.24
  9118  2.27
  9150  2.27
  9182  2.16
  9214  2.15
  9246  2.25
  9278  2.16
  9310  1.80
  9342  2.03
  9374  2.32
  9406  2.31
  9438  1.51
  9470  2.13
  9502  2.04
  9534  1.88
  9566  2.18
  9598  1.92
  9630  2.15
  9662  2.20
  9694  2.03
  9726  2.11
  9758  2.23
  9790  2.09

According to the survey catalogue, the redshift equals 0.29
